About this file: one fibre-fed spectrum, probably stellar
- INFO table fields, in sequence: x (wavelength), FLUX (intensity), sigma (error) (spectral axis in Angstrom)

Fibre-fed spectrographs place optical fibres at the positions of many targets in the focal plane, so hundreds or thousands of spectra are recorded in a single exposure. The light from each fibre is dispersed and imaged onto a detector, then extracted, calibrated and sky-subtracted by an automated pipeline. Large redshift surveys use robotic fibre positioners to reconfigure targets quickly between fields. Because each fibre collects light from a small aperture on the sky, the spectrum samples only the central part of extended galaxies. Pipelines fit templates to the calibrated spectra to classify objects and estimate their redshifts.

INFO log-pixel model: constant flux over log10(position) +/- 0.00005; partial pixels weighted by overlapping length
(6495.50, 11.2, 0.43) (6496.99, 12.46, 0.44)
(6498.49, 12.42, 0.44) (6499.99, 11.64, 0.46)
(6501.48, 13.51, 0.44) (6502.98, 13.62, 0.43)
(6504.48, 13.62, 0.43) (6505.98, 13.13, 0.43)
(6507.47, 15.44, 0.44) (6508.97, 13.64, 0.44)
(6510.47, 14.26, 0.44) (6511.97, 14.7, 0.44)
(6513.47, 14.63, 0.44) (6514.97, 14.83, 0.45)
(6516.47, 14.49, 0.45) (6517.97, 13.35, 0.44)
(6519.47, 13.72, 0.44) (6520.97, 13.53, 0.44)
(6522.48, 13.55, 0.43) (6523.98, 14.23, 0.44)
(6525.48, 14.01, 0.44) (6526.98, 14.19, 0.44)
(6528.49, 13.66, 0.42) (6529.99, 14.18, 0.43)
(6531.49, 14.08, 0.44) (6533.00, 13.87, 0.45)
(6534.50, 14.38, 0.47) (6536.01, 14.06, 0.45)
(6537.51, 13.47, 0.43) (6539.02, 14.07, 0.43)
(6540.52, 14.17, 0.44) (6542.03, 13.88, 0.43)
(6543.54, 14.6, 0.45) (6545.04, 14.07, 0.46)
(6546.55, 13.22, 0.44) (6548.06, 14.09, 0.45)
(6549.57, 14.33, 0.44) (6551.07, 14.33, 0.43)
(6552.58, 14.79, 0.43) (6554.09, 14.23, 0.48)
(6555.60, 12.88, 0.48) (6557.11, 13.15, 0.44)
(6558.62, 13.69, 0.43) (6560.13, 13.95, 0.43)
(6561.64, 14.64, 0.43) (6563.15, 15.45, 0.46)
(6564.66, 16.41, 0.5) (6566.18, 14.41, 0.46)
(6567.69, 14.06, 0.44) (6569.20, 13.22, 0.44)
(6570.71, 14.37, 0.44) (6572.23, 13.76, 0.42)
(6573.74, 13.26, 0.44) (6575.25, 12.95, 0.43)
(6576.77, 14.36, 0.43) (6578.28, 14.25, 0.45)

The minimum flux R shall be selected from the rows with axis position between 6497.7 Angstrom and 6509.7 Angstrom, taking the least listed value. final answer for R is 11.64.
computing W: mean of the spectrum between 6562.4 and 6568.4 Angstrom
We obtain 15.1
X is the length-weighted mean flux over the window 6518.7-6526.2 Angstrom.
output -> 13.8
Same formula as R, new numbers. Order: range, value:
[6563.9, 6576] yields 12.95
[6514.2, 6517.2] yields 14.49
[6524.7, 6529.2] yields 13.66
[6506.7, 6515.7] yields 13.64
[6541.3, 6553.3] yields 13.22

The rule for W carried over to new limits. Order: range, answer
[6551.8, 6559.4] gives 13.7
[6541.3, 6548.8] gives 14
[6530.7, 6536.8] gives 14.1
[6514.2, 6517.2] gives 14.7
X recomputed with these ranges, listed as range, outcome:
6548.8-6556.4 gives 14.1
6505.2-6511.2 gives 14.1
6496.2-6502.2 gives 12.5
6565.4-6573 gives 14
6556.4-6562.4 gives 13.9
